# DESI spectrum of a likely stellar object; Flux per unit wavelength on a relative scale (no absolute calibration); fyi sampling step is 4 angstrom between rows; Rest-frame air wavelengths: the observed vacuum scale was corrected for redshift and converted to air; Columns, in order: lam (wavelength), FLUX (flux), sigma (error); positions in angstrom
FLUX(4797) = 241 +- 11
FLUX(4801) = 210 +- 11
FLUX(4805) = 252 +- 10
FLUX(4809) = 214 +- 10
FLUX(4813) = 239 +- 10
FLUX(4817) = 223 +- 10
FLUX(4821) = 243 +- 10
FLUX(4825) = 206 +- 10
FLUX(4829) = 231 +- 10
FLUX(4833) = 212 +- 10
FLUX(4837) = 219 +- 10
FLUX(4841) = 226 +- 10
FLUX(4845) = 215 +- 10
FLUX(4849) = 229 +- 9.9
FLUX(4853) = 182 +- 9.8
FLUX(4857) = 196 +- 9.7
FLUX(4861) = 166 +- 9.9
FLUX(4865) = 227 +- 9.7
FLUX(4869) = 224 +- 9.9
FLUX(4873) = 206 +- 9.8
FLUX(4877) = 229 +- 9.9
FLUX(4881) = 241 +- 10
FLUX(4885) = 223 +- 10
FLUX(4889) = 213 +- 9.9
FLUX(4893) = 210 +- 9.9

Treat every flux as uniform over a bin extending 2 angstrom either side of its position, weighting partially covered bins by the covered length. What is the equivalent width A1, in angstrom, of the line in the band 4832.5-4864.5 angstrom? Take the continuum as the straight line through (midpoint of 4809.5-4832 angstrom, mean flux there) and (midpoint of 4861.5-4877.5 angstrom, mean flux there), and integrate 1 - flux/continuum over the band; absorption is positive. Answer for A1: 2.1 angstrom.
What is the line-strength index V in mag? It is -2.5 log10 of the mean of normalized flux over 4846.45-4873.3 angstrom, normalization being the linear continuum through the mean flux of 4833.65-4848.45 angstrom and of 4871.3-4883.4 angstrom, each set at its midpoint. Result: 0.09 mag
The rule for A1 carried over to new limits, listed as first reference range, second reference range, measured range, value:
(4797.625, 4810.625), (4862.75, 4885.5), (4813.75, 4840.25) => 0.4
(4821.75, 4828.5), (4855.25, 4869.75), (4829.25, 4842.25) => -0.4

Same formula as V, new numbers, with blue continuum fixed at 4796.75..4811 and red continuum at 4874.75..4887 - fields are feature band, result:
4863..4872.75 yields 0.039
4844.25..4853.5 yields 0.085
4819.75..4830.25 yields 0.016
